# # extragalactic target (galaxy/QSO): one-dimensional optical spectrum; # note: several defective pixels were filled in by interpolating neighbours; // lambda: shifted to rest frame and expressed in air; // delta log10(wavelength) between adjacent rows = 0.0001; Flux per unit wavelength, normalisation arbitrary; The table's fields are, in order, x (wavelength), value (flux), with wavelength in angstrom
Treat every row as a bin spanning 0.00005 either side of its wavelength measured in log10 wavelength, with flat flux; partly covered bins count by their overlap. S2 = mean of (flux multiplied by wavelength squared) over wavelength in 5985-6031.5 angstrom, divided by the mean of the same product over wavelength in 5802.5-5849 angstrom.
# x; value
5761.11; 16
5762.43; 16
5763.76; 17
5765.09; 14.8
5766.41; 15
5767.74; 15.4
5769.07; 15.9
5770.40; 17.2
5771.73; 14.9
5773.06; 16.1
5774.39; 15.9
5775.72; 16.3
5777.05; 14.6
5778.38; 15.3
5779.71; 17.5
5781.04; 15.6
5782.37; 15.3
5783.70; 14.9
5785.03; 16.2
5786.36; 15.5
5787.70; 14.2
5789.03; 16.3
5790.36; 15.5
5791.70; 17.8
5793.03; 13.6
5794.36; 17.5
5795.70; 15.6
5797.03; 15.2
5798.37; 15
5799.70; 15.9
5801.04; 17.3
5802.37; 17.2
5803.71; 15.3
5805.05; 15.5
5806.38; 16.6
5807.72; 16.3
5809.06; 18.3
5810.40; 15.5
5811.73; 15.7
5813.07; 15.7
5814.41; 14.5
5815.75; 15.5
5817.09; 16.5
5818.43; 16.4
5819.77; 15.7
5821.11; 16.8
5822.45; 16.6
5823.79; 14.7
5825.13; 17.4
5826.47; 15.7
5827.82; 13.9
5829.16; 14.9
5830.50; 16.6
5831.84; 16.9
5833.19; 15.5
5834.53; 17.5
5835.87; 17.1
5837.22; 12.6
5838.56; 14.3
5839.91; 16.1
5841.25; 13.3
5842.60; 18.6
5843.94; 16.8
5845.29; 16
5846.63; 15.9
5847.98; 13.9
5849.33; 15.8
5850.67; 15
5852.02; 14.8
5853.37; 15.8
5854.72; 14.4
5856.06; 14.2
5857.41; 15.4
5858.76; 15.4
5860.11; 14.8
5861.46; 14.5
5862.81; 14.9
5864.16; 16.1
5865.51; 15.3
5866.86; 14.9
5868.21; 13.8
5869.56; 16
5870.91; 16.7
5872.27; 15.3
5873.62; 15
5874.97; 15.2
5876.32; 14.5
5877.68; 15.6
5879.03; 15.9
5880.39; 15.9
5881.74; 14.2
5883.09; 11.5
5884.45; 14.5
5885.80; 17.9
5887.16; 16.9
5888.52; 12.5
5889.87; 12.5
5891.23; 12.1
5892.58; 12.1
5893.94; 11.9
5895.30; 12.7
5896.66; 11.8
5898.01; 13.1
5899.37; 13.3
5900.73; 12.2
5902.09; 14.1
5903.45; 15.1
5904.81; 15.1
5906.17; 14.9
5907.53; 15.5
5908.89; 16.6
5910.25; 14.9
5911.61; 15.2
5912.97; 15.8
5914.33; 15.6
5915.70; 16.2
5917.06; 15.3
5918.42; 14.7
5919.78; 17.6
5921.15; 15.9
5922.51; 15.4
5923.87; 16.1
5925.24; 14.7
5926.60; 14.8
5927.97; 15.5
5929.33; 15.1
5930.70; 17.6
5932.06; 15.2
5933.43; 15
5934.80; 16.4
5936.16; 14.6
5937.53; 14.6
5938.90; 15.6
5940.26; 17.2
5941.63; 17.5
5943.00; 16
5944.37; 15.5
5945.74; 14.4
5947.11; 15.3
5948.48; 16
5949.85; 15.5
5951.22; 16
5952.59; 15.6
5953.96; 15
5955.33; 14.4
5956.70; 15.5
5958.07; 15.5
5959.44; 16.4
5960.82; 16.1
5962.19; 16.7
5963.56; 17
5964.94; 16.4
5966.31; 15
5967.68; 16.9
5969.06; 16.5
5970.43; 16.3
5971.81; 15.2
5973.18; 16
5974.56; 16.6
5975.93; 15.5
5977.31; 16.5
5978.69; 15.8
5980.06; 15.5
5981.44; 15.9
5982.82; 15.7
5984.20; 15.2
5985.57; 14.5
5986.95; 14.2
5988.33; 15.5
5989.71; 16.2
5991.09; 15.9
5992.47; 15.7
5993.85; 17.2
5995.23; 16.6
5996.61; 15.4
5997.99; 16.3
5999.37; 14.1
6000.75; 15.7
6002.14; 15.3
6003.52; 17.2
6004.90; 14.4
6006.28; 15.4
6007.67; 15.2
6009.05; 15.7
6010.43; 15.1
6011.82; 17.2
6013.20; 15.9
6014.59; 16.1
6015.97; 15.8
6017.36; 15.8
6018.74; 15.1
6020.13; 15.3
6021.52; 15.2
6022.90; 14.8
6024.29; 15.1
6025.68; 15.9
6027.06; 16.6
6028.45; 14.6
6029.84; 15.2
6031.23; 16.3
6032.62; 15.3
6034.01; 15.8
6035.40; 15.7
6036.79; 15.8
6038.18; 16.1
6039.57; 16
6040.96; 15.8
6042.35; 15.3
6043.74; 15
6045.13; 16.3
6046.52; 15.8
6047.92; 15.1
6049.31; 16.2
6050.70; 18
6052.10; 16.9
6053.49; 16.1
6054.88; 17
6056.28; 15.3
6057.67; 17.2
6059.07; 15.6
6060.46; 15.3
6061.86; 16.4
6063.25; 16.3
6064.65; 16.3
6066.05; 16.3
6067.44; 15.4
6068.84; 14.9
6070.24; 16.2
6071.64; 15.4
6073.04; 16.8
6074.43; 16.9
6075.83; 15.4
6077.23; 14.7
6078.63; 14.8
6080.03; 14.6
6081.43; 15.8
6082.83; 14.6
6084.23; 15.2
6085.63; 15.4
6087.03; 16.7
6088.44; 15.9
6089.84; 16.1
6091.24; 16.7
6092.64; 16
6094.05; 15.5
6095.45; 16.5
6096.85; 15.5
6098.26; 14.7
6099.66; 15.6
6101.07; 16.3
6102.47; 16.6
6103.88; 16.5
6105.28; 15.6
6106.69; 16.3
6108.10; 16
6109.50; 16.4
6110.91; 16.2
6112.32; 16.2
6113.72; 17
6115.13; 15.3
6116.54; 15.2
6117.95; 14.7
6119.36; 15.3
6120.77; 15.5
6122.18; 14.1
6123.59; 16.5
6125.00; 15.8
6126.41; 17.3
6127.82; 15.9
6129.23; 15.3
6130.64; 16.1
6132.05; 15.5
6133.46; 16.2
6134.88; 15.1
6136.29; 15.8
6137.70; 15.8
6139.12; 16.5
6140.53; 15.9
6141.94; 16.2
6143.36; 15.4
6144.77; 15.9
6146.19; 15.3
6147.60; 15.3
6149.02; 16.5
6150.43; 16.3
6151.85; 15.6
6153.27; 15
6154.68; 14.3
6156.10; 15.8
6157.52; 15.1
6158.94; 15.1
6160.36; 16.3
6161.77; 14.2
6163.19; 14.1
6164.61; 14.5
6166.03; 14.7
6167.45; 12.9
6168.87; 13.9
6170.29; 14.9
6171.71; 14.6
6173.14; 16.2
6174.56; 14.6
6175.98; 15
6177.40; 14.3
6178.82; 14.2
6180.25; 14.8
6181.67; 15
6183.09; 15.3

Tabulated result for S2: 1.05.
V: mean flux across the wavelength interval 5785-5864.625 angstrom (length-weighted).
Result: 15.7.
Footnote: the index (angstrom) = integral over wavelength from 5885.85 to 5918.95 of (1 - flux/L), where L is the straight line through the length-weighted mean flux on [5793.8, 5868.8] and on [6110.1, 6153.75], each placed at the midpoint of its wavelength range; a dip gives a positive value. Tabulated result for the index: 3.1 angstrom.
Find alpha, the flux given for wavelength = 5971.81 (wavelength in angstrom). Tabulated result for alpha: 15.2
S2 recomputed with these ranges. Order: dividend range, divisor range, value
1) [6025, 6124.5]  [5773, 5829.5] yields 1.09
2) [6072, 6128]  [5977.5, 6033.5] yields 1.04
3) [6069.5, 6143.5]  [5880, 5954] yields 1.13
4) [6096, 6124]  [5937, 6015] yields 1.04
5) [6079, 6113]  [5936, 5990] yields 1.05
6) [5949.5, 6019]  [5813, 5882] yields 1.07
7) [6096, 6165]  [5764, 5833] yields 1.10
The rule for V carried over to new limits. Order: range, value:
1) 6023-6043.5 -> 15.6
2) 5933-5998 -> 15.8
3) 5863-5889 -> 15.2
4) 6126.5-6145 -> 15.9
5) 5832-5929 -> 15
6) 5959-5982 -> 16.1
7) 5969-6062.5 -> 15.8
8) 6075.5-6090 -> 15.4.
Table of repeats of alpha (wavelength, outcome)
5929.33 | 15.1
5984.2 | 15.2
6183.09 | 15.3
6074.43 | 16.9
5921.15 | 15.9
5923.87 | 16.1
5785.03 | 16.2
